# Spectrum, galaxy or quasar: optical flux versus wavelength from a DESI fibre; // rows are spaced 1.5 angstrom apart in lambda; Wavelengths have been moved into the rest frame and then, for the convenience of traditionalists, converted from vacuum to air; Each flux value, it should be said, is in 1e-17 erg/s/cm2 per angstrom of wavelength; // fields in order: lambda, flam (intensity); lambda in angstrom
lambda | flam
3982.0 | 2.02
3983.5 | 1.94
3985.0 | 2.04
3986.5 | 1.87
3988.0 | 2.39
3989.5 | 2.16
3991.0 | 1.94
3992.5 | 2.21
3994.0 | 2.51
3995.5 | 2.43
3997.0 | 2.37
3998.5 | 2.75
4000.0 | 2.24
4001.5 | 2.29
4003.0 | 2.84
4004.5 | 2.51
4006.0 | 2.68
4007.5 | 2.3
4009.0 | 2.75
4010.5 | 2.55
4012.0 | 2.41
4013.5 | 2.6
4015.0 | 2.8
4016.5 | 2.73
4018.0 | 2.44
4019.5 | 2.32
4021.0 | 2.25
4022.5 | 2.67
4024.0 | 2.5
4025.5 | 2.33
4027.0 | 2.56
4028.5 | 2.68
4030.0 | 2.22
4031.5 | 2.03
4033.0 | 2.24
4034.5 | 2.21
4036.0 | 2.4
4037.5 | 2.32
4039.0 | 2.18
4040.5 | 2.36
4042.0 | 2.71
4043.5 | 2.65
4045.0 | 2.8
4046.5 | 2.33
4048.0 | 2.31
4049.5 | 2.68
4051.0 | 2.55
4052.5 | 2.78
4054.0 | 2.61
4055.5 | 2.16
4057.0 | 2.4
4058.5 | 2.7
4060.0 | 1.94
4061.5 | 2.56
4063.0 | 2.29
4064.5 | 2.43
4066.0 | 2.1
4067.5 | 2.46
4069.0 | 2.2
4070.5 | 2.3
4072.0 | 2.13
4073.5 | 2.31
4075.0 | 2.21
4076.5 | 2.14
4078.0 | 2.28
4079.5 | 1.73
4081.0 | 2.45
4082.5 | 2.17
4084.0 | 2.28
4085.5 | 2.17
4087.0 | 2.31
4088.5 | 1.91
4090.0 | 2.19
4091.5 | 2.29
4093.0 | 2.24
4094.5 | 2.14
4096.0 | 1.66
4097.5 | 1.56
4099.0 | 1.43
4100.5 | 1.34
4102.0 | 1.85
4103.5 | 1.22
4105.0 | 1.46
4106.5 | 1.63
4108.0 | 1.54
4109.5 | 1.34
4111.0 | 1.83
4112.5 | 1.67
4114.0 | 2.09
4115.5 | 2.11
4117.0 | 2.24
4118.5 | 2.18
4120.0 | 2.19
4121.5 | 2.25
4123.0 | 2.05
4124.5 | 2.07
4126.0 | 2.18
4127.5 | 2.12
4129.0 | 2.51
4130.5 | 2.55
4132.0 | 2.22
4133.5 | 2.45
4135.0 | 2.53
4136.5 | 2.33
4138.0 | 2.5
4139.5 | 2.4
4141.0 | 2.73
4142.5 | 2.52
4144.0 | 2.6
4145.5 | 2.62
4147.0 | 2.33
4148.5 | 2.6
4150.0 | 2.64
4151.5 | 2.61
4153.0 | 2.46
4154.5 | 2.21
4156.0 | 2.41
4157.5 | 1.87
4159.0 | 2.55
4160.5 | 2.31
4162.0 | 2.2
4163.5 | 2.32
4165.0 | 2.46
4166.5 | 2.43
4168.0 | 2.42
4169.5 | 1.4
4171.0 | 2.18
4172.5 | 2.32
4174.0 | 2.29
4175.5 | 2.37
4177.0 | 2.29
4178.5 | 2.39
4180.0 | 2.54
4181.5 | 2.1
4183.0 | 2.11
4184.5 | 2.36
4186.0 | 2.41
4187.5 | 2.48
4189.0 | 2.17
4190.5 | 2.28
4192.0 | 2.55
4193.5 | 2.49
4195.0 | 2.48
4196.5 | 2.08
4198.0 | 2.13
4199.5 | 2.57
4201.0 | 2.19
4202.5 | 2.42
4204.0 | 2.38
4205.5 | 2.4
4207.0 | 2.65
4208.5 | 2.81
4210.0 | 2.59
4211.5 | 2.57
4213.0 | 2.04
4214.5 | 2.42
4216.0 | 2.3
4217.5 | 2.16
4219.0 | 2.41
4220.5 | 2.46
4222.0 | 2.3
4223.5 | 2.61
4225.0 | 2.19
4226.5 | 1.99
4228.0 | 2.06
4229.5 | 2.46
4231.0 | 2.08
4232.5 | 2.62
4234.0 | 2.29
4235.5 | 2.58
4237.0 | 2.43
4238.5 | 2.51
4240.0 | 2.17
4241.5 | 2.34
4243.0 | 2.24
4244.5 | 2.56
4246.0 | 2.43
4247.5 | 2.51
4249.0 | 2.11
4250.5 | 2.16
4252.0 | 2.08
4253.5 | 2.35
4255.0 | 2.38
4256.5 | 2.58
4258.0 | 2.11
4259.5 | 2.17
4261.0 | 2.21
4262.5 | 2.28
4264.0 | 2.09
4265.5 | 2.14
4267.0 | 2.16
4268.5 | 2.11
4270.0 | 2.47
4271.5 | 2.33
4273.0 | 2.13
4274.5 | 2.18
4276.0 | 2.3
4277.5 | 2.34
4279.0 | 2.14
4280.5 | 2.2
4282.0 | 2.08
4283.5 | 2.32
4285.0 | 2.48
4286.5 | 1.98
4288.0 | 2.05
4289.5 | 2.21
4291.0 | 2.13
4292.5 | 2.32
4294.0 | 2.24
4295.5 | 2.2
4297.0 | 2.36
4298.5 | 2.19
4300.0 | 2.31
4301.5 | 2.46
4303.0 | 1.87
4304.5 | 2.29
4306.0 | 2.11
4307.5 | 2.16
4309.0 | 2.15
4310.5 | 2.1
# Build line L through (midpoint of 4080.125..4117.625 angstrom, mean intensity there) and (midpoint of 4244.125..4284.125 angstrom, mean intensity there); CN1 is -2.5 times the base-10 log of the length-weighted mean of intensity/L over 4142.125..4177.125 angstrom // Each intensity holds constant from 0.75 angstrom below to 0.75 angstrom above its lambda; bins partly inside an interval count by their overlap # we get -0.17 mag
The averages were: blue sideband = 1.88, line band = 2.35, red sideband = 2.25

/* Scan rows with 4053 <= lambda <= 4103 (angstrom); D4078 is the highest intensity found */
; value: 2.7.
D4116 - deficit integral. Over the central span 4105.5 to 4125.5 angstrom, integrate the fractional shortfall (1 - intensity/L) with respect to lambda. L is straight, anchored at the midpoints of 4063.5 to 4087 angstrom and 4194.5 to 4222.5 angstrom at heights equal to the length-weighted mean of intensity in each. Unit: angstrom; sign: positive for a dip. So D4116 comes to 3.00 angstrom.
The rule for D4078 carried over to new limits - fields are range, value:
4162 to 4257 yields 2.81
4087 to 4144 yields 2.73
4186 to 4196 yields 2.55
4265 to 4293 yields 2.48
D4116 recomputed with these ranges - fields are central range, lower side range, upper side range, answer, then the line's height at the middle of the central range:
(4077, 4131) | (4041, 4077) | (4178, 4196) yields 9.3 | 2.39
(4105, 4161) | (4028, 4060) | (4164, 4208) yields 2.8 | 2.36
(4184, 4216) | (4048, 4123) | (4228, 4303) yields -2.8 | 2.21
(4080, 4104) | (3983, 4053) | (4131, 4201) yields 4.4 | 2.39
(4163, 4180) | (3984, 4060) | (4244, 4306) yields 0.3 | 2.32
